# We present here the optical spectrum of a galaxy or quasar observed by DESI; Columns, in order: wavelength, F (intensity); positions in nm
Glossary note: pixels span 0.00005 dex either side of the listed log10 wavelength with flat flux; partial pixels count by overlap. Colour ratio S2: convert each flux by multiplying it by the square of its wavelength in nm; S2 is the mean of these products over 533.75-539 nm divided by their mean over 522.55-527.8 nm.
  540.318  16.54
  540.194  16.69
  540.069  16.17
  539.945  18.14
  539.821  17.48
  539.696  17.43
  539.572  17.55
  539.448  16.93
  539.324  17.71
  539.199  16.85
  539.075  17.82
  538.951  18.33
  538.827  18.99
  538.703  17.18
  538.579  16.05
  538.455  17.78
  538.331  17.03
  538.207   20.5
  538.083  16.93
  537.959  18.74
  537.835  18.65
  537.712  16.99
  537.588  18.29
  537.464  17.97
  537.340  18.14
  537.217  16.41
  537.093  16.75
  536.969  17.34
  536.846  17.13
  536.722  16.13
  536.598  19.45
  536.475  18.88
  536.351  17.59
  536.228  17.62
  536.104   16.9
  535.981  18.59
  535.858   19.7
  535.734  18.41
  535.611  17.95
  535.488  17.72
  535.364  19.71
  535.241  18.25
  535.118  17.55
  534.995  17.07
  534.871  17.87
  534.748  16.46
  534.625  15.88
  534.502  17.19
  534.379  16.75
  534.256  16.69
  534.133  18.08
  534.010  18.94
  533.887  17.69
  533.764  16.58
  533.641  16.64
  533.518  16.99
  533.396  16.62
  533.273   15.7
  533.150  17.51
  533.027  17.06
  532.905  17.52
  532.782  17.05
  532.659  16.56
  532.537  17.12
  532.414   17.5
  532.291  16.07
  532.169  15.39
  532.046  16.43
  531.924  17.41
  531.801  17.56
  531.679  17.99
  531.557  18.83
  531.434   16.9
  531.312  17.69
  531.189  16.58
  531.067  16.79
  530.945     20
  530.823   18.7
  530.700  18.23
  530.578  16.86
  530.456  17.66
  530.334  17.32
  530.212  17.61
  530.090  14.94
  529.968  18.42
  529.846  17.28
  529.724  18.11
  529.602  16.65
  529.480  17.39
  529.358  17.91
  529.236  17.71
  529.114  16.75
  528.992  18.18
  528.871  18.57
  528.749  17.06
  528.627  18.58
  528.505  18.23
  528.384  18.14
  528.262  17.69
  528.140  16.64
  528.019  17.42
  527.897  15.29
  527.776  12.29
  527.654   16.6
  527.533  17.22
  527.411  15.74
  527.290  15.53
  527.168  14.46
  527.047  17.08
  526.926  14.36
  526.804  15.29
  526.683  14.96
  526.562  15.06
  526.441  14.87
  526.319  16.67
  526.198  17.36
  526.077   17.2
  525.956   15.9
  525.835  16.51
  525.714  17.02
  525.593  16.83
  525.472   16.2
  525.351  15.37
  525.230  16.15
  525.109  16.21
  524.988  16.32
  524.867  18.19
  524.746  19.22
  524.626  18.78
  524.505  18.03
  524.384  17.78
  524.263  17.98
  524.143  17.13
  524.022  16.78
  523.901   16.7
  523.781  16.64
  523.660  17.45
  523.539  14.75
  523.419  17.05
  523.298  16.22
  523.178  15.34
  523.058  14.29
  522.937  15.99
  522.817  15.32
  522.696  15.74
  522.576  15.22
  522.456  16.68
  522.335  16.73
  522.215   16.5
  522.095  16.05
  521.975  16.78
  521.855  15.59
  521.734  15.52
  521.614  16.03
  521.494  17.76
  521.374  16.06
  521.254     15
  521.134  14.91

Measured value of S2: 1.1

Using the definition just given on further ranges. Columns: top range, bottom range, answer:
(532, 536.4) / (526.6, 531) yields 1.04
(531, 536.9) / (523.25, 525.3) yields 1.05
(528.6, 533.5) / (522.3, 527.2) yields 1.08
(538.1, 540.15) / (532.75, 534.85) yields 1.05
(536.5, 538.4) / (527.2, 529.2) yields 1.09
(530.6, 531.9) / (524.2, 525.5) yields 1.06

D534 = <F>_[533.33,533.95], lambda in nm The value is 16.9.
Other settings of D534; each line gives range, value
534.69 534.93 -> 17.2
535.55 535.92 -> 18.7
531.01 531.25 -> 16.7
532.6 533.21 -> 17.1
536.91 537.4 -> 17.2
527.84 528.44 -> 17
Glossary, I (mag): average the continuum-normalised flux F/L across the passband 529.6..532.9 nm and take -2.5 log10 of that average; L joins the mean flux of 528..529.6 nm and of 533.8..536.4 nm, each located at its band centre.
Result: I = 0.02 mag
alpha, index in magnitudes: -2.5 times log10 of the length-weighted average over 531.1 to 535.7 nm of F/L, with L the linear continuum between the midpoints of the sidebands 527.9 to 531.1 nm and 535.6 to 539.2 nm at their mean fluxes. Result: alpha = 0.03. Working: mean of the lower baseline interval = 17.6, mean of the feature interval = 17.2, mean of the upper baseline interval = 17.9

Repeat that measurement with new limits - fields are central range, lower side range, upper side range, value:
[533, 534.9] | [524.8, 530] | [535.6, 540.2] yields 0.02 mag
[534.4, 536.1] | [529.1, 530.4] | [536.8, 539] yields -0.01 mag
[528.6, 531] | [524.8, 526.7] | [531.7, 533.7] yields -0.07 mag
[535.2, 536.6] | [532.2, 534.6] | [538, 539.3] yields -0.06 mag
